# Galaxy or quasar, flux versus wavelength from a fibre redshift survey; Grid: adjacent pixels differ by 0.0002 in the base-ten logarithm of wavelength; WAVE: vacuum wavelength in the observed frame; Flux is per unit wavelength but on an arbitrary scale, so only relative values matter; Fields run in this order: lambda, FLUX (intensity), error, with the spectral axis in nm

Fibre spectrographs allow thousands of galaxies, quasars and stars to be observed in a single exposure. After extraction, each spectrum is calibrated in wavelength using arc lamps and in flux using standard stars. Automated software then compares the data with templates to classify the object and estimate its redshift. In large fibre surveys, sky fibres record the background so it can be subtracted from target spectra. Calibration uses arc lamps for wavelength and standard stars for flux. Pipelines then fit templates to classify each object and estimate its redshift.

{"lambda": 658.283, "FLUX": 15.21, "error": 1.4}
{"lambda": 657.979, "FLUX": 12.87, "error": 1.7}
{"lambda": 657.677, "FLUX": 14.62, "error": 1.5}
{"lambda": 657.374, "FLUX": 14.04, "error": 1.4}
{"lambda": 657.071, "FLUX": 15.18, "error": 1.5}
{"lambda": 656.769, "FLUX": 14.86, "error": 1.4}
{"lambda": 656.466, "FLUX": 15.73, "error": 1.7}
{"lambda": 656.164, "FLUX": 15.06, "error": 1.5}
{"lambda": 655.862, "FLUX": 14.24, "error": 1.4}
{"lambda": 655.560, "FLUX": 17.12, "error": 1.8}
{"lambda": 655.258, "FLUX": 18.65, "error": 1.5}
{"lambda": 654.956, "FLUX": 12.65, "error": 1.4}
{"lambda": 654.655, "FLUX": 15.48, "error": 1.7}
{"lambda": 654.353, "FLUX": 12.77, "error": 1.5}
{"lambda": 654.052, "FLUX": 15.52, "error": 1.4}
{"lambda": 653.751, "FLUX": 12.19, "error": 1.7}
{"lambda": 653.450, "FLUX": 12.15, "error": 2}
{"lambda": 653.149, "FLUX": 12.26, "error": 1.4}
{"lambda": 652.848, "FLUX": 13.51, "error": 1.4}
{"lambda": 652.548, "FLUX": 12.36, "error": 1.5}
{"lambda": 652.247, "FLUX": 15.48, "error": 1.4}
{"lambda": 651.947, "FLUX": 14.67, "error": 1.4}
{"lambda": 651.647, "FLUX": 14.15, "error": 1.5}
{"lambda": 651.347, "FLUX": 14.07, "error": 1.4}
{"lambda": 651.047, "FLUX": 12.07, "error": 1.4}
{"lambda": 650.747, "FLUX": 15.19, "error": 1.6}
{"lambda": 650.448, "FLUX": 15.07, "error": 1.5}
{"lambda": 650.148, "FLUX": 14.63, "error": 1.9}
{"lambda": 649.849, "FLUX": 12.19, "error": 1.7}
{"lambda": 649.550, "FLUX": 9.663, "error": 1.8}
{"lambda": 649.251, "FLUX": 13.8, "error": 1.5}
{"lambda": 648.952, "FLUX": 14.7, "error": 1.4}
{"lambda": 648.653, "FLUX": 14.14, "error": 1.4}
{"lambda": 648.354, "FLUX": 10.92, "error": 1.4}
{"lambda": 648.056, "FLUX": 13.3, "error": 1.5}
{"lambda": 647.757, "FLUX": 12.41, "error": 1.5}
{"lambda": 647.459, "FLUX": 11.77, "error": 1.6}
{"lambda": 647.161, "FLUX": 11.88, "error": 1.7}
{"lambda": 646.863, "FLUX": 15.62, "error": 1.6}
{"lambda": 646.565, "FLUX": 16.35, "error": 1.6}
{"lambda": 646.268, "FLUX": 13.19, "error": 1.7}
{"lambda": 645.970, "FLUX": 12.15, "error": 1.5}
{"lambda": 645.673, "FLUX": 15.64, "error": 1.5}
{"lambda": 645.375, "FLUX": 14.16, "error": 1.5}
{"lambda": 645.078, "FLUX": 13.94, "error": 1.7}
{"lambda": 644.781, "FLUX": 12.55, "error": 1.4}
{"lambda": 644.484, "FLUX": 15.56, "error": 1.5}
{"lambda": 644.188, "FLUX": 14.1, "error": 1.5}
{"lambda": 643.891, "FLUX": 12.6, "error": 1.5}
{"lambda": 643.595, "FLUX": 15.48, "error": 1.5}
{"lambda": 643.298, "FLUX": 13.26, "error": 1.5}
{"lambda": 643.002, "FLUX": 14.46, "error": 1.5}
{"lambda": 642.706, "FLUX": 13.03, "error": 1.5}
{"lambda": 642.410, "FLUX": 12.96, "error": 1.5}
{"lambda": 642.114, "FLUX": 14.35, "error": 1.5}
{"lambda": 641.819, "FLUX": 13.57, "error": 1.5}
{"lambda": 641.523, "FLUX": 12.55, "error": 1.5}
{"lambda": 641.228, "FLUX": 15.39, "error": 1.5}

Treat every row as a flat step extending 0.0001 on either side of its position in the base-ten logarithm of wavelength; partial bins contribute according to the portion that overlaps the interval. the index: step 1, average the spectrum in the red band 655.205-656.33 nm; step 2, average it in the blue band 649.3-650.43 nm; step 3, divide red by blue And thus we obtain 1.27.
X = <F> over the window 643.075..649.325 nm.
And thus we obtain 13.7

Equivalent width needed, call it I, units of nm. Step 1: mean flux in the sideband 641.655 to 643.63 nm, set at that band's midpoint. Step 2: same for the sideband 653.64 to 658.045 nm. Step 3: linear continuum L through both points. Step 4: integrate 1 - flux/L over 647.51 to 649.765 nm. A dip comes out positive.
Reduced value 0.25 nm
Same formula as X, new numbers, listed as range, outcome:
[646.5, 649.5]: 13.3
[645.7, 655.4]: 13.6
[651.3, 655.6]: 14.1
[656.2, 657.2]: 15.2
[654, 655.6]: 15.2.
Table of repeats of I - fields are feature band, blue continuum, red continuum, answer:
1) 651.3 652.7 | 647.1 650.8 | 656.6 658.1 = -0.07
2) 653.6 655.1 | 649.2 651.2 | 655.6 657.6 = 0.07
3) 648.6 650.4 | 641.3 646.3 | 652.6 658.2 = 0.10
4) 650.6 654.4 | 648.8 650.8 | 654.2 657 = 0.18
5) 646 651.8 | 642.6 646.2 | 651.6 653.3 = 0.17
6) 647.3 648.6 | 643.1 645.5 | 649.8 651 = 0.17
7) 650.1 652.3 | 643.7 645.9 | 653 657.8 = 0.00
